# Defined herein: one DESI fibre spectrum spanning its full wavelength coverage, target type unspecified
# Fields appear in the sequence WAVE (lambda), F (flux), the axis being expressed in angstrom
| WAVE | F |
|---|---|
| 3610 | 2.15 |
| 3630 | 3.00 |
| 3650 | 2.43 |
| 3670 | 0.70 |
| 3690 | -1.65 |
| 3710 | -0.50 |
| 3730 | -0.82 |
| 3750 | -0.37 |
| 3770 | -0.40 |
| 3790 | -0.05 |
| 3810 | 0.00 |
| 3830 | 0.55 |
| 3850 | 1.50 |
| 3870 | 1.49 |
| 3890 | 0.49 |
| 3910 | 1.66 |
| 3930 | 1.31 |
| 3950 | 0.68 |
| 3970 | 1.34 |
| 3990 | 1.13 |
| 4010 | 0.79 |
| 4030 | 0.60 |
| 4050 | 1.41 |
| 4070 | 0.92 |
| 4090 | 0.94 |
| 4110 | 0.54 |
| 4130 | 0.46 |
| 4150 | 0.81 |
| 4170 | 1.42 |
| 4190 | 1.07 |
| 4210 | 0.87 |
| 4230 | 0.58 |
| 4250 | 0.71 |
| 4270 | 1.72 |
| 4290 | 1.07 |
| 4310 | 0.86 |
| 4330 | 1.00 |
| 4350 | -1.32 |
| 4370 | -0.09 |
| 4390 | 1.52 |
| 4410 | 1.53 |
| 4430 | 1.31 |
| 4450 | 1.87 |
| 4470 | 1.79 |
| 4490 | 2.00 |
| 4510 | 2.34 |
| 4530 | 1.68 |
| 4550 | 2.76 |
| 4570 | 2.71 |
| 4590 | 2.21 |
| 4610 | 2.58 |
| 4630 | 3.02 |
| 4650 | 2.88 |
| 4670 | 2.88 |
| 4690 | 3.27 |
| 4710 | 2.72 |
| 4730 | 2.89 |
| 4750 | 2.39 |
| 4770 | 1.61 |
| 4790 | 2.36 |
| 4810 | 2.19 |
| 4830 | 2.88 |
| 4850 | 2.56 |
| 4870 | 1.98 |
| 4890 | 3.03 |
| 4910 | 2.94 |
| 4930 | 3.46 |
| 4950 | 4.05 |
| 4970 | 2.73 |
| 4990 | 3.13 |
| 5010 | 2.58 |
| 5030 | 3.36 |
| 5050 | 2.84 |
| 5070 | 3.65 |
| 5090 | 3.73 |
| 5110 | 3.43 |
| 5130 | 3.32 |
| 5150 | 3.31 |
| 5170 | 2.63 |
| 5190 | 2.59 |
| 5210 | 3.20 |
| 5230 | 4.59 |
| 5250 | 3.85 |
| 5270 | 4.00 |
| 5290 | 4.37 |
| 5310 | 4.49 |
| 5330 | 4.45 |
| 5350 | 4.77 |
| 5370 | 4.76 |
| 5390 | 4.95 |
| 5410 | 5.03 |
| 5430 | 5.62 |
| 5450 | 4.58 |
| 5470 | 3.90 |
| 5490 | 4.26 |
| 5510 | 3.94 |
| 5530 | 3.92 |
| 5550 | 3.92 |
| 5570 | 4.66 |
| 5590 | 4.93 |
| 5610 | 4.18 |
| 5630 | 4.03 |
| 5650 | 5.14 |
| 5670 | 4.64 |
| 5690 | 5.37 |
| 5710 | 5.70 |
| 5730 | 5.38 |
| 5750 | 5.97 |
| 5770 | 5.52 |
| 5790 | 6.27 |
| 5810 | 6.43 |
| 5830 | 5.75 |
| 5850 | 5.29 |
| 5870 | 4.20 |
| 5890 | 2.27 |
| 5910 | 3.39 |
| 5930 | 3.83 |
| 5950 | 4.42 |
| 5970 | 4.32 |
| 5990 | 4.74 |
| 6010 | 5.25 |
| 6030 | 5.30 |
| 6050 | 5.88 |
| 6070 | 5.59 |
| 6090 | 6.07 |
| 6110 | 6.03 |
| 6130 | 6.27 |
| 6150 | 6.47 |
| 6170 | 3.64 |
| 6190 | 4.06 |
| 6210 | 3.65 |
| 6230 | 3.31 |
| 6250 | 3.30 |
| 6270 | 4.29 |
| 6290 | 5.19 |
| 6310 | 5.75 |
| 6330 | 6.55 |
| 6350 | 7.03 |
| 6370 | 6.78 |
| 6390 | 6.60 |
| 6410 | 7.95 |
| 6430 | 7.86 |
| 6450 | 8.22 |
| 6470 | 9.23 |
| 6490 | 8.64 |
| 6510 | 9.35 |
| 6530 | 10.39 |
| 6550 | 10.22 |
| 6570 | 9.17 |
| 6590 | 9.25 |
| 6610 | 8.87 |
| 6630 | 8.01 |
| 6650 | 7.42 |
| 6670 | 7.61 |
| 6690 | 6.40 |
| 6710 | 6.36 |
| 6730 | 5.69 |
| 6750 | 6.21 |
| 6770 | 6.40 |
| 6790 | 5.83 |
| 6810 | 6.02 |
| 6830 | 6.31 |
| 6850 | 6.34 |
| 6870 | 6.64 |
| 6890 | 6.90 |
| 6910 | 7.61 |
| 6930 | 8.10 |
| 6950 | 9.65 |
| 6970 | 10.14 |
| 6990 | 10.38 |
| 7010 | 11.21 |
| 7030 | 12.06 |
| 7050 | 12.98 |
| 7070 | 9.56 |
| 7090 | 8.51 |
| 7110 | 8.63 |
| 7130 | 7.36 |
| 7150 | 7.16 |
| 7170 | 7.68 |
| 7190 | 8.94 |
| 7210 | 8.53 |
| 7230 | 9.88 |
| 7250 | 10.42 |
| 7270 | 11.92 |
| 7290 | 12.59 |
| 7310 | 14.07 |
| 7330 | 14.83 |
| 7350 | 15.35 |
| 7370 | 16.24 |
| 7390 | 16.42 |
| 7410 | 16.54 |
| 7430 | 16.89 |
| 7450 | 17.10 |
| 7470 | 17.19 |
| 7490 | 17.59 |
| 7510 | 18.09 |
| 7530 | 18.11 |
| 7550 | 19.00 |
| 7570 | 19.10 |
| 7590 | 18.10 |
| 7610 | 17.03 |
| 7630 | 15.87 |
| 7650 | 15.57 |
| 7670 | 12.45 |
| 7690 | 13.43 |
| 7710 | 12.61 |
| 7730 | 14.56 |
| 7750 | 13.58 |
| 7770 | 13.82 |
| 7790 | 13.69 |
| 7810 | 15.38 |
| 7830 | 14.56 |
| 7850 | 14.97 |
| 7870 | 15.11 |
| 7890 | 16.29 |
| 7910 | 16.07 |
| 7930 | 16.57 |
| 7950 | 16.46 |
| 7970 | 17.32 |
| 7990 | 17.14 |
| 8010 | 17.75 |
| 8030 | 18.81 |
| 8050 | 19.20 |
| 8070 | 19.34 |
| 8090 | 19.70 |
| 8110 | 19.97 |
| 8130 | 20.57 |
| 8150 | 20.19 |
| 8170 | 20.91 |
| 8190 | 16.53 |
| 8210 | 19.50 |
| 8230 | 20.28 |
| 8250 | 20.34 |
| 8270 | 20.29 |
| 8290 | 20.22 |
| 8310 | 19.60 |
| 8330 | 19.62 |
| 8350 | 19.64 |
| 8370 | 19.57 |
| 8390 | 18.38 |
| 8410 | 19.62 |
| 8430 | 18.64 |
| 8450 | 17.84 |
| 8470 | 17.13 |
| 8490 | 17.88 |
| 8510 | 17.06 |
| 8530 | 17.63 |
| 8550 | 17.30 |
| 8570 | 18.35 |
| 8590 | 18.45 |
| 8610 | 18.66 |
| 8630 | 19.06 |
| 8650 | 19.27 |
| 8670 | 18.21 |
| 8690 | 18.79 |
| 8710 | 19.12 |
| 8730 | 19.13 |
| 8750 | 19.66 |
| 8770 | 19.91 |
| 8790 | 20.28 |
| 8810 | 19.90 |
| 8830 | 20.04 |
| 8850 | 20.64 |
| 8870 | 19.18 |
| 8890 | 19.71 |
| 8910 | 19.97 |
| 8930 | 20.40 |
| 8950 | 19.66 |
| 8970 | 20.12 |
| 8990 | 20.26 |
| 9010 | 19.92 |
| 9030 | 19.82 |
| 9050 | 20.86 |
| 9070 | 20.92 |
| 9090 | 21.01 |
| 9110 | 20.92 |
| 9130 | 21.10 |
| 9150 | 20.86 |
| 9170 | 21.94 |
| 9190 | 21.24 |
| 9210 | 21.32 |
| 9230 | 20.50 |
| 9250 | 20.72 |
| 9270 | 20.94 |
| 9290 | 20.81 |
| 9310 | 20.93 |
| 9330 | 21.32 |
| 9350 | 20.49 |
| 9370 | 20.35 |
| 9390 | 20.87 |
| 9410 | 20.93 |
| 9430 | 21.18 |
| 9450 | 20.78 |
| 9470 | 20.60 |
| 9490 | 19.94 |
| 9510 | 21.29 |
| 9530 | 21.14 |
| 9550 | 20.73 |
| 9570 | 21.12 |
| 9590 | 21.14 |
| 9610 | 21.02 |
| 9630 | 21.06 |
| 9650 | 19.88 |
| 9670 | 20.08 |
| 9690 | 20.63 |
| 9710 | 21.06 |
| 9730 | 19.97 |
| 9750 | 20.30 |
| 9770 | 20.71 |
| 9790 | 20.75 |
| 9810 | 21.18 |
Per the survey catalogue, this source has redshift 0.000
